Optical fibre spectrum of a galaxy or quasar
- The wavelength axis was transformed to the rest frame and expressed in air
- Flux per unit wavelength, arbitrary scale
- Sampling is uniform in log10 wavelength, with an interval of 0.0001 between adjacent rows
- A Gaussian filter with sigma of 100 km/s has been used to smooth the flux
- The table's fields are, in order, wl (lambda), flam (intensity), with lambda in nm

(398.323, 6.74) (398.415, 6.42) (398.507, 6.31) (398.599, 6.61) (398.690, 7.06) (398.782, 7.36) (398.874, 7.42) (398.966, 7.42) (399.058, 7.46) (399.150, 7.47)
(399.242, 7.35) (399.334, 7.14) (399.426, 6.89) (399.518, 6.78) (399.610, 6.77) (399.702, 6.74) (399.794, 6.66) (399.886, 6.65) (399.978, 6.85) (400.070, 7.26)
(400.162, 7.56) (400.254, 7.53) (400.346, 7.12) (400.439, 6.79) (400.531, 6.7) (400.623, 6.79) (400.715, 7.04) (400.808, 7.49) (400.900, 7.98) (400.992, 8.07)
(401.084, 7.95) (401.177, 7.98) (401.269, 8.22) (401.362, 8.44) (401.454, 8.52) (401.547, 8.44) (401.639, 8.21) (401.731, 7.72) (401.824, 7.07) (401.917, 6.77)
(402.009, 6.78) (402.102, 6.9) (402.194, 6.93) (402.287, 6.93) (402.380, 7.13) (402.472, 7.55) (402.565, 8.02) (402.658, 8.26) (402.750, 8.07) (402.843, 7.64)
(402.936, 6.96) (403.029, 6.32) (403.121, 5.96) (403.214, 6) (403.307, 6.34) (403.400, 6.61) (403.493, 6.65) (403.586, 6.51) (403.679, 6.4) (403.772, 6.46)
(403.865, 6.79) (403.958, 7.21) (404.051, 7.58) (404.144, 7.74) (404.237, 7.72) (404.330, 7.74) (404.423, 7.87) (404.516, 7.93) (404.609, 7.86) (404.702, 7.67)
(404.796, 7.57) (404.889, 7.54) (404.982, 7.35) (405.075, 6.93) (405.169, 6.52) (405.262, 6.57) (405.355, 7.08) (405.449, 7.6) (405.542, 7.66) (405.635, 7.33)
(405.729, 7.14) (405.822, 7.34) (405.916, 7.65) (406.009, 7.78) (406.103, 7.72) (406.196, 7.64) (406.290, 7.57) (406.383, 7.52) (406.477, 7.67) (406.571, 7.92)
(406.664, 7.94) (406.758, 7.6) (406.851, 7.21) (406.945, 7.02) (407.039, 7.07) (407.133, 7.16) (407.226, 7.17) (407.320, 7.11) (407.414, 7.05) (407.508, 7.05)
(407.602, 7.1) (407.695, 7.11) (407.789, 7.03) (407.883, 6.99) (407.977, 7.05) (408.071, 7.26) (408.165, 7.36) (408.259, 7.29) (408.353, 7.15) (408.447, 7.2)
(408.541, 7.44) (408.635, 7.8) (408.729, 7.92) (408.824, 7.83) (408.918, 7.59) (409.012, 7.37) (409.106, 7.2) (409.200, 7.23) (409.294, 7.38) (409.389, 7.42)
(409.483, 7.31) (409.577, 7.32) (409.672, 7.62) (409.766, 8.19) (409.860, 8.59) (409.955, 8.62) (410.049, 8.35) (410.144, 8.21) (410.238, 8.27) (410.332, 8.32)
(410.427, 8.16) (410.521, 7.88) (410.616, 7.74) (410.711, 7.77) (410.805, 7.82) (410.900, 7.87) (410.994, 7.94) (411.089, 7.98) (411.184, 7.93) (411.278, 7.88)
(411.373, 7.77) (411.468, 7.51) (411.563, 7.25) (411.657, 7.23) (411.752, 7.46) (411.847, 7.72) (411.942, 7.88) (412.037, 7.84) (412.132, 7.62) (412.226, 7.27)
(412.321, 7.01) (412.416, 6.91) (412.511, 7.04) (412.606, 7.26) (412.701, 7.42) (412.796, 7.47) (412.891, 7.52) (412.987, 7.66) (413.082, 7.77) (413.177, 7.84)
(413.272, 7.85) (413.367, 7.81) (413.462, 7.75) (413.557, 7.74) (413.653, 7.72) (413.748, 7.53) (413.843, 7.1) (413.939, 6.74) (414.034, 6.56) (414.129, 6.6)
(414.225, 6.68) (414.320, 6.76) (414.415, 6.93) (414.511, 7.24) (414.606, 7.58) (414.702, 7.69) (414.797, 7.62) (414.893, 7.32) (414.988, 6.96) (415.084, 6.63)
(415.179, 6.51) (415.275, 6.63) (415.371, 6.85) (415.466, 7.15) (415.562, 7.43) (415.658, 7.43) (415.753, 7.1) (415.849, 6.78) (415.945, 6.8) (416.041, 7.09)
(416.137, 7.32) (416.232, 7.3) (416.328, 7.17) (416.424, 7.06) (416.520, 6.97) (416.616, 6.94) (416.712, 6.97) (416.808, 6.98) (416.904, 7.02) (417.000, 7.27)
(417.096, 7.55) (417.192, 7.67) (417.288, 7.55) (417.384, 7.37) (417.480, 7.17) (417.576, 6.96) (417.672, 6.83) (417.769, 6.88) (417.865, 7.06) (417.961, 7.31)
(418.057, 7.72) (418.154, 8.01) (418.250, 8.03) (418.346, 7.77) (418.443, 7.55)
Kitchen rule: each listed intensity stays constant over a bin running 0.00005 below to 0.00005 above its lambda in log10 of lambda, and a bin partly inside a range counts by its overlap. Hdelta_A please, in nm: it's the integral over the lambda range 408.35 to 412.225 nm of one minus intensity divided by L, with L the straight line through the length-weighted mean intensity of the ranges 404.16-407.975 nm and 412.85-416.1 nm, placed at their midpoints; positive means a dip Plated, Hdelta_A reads -0.237 nm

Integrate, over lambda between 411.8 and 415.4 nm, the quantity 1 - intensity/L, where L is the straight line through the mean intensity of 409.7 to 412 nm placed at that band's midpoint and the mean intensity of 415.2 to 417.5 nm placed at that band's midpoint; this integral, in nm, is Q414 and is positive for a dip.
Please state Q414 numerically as 0.12 nm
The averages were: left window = 7.93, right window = 7.14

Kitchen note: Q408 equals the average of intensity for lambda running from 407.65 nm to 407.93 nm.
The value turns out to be 7.04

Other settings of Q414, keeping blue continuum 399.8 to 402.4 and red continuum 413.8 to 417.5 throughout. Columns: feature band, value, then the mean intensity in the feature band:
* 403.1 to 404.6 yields 0.07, 7.01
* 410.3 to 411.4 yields -0.11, 7.92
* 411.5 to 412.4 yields -0.04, 7.46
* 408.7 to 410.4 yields -0.14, 7.82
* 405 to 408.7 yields -0.01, 7.31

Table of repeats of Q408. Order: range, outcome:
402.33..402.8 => 7.8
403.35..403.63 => 6.58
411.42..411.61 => 7.38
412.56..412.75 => 7.34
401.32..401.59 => 8.46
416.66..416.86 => 6.97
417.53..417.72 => 6.9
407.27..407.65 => 7.08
